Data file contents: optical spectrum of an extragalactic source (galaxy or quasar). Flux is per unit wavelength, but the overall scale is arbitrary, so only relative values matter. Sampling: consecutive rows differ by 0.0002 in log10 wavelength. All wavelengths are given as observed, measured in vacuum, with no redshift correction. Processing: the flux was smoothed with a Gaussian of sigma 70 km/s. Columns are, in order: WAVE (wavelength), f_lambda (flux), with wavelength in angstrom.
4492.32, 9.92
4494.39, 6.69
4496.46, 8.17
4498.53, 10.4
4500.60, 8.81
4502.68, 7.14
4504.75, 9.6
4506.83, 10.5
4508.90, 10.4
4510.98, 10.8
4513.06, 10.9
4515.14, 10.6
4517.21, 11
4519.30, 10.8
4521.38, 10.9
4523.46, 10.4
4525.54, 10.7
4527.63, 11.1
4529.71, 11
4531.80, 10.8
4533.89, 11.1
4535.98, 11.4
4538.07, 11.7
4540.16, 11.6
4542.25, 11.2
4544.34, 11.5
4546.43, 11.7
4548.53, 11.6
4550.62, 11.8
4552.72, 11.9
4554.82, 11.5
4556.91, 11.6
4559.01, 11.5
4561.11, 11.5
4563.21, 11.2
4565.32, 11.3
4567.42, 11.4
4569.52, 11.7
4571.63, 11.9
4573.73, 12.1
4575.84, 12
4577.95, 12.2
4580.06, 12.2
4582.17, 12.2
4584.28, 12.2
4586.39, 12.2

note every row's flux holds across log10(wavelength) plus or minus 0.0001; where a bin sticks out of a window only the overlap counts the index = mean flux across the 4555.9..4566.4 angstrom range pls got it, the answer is 11.4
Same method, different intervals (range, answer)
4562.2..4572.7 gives 11.5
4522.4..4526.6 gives 10.6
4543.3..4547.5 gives 11.6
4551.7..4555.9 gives 11.7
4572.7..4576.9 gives 12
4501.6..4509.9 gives 9.4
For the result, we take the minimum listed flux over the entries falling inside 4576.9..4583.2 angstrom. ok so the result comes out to 12.2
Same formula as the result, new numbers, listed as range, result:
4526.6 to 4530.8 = 11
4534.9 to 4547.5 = 11.2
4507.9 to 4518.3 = 10.4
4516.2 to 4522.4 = 10.8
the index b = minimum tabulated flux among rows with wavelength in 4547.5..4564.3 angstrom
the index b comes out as 11.2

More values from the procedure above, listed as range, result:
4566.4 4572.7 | 11.4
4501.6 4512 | 7.14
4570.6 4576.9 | 11.9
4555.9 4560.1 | 11.5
